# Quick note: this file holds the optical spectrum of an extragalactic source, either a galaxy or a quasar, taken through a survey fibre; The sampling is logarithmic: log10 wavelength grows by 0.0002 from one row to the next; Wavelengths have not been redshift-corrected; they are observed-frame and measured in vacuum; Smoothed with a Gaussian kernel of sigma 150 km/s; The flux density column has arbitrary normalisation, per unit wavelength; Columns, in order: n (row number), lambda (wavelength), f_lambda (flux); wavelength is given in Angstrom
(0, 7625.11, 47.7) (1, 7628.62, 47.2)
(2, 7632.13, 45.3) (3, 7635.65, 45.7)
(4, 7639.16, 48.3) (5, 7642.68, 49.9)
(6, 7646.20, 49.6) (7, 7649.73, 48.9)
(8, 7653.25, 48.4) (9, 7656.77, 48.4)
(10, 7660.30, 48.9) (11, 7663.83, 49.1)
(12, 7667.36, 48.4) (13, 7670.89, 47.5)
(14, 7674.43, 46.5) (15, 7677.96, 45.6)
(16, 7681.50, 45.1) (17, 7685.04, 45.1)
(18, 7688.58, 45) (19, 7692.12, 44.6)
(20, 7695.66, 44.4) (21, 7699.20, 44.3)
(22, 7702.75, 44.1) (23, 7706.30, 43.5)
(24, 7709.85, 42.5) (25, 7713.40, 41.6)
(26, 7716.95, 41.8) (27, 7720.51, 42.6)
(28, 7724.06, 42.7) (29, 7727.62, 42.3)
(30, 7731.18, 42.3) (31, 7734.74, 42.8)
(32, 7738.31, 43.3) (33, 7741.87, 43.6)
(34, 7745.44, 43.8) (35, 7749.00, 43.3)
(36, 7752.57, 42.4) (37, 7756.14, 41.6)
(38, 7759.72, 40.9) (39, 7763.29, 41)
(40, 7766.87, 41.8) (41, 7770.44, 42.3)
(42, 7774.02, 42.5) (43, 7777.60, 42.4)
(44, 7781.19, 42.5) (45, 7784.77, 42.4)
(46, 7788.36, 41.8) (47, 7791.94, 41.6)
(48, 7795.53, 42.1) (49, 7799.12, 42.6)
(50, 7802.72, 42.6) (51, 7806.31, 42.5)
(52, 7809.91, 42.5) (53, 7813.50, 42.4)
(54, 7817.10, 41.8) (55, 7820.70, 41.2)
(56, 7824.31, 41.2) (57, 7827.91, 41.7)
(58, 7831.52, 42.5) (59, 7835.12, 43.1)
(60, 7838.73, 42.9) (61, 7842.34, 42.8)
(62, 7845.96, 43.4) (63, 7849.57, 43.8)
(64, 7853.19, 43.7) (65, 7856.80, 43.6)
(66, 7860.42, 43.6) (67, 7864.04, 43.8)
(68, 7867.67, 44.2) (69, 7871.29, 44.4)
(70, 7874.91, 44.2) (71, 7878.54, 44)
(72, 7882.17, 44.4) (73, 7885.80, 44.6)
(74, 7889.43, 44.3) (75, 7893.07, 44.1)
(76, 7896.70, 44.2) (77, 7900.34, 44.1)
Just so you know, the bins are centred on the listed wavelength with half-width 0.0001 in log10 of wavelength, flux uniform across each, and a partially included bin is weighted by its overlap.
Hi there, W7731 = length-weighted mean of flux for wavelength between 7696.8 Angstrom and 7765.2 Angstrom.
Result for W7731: 42.7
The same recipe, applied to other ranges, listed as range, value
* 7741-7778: 42.3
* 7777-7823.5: 42.2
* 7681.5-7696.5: 44.8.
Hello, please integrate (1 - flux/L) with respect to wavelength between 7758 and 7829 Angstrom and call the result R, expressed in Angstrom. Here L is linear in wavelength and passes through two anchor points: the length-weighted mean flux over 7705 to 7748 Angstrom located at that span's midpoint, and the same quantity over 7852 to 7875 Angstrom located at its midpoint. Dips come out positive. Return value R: 2.2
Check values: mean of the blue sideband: 42.7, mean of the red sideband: 43.9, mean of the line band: 42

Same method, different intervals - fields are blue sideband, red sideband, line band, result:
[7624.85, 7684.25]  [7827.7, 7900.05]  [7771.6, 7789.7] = 1.2 Angstrom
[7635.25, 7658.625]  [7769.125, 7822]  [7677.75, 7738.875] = 3.3 Angstrom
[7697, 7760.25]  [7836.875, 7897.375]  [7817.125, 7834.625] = 0.7 Angstrom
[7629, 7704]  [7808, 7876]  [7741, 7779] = 2.1 Angstrom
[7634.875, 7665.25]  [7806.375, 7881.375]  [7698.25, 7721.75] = 2.0 Angstrom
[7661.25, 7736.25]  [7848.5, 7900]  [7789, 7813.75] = 1.1 Angstrom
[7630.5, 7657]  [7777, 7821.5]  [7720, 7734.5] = 0.8 Angstrom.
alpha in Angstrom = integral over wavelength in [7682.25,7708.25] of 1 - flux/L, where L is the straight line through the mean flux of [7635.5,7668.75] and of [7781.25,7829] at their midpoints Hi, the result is 1.3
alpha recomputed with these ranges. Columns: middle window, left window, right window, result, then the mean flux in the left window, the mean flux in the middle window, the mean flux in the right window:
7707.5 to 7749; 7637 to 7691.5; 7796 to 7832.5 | 2.31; 47.6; 42.7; 42.1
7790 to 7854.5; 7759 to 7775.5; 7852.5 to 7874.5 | 0.81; 41.8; 42.5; 43.9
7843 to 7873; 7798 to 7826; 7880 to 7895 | -0.22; 42.1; 43.8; 44.3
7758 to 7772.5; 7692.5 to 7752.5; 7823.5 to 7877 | 0.55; 43.1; 41.5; 43.3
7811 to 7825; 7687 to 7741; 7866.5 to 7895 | 0.69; 43.2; 41.7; 44.3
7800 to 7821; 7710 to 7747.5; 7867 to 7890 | 0.64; 42.7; 42.3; 44.3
